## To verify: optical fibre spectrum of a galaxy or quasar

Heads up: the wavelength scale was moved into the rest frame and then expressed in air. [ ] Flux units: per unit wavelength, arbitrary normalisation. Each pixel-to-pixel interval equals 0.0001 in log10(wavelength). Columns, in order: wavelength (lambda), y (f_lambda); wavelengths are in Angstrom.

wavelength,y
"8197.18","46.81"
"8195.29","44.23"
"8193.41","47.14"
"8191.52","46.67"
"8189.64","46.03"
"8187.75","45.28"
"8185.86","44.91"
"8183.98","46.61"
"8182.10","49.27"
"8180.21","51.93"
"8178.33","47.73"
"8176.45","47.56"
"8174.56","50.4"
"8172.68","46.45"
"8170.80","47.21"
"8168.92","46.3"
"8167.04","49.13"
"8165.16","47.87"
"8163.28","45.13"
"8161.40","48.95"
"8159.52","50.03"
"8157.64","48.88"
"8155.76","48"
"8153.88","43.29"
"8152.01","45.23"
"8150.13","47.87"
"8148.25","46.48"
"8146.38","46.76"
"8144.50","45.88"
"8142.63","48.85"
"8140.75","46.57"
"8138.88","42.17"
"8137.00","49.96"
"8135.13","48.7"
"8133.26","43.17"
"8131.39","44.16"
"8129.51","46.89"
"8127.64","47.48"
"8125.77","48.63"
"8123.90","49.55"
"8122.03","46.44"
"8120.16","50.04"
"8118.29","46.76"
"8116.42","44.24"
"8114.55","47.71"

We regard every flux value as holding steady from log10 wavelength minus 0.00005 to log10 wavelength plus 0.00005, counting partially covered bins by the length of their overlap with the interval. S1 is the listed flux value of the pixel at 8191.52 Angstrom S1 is 46.67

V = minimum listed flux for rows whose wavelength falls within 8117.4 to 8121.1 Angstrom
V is 46.76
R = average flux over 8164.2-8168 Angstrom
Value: 48.5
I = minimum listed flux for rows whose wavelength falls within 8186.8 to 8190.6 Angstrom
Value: 45.28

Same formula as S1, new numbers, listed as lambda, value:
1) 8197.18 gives 46.81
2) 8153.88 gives 43.29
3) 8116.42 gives 44.24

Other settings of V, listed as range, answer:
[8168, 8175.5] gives 46.3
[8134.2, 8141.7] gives 42.17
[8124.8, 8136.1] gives 43.17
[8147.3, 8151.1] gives 46.48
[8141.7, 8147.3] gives 45.88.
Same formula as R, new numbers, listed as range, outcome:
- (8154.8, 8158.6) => 48.4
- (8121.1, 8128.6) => 48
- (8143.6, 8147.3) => 46.3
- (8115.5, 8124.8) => 47.4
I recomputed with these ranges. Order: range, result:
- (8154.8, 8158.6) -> 48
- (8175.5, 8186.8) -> 44.91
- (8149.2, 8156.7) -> 43.29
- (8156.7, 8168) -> 45.13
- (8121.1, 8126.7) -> 46.44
